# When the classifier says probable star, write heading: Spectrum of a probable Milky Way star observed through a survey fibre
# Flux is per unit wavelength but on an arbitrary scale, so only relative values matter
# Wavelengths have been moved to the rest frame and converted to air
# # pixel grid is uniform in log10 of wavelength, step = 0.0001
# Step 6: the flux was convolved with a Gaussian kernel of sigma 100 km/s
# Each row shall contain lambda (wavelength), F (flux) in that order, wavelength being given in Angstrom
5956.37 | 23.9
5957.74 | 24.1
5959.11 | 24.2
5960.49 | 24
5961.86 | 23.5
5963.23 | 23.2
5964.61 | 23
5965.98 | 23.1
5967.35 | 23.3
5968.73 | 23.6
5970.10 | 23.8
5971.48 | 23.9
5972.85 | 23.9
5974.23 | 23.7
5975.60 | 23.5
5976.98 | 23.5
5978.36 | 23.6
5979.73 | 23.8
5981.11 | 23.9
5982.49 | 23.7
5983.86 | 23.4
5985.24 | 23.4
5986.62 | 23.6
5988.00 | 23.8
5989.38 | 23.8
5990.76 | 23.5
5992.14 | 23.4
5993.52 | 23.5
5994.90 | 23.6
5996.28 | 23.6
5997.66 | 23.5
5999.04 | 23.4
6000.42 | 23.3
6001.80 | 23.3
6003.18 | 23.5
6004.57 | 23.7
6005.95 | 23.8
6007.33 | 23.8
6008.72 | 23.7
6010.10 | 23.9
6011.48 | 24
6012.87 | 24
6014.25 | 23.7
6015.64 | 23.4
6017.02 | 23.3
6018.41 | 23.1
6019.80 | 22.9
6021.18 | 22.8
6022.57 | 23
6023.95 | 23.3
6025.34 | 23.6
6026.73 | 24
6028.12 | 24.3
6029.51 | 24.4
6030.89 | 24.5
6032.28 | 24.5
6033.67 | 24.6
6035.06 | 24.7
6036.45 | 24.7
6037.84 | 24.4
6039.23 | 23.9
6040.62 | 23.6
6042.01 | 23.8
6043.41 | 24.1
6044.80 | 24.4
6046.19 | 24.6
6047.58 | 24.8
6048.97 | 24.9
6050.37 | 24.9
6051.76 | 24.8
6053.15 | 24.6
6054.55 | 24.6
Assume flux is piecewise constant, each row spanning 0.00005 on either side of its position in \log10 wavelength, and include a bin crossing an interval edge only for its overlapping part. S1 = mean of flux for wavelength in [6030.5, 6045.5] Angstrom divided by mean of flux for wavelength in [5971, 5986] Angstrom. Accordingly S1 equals 1.0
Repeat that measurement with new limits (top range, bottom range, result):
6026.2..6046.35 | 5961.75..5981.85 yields 1.03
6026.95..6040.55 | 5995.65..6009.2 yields 1.04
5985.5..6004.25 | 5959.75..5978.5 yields 1.00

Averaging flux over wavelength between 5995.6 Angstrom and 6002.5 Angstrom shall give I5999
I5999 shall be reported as 23.4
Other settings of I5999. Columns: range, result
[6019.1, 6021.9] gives 22.8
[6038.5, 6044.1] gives 23.8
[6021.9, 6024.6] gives 23.2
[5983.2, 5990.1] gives 23.6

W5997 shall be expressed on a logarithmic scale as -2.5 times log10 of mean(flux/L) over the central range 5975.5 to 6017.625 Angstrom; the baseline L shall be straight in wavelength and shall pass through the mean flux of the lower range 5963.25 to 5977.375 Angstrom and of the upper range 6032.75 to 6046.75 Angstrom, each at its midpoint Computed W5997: 0.01 mag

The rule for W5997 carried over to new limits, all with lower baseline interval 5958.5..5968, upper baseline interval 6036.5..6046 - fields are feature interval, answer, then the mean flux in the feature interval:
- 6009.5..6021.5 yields 0.02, 23.5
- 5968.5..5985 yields -0.01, 23.7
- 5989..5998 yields 0.01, 23.6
